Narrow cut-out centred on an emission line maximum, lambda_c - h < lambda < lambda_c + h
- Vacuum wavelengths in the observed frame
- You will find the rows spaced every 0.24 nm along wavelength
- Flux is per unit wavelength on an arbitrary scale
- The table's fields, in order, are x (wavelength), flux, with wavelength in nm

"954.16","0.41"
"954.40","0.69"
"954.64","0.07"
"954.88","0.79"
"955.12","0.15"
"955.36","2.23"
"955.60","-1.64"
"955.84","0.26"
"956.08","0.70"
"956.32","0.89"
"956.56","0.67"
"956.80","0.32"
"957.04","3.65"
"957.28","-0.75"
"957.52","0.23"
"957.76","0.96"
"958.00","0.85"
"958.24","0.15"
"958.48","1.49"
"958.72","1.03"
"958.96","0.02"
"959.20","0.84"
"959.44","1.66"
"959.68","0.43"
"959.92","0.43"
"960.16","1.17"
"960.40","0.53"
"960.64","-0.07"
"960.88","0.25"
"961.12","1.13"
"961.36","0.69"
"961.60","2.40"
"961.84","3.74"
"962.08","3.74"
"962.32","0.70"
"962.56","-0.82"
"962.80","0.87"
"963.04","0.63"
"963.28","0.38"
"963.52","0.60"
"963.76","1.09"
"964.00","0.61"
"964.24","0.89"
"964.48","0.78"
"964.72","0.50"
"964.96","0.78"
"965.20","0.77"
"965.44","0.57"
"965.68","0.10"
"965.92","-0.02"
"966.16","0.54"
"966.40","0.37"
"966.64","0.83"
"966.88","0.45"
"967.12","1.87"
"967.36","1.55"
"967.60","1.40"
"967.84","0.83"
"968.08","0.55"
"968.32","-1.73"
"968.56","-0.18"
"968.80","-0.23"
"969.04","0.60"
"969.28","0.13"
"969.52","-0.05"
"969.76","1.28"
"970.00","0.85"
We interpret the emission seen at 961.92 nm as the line H-beta 4861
